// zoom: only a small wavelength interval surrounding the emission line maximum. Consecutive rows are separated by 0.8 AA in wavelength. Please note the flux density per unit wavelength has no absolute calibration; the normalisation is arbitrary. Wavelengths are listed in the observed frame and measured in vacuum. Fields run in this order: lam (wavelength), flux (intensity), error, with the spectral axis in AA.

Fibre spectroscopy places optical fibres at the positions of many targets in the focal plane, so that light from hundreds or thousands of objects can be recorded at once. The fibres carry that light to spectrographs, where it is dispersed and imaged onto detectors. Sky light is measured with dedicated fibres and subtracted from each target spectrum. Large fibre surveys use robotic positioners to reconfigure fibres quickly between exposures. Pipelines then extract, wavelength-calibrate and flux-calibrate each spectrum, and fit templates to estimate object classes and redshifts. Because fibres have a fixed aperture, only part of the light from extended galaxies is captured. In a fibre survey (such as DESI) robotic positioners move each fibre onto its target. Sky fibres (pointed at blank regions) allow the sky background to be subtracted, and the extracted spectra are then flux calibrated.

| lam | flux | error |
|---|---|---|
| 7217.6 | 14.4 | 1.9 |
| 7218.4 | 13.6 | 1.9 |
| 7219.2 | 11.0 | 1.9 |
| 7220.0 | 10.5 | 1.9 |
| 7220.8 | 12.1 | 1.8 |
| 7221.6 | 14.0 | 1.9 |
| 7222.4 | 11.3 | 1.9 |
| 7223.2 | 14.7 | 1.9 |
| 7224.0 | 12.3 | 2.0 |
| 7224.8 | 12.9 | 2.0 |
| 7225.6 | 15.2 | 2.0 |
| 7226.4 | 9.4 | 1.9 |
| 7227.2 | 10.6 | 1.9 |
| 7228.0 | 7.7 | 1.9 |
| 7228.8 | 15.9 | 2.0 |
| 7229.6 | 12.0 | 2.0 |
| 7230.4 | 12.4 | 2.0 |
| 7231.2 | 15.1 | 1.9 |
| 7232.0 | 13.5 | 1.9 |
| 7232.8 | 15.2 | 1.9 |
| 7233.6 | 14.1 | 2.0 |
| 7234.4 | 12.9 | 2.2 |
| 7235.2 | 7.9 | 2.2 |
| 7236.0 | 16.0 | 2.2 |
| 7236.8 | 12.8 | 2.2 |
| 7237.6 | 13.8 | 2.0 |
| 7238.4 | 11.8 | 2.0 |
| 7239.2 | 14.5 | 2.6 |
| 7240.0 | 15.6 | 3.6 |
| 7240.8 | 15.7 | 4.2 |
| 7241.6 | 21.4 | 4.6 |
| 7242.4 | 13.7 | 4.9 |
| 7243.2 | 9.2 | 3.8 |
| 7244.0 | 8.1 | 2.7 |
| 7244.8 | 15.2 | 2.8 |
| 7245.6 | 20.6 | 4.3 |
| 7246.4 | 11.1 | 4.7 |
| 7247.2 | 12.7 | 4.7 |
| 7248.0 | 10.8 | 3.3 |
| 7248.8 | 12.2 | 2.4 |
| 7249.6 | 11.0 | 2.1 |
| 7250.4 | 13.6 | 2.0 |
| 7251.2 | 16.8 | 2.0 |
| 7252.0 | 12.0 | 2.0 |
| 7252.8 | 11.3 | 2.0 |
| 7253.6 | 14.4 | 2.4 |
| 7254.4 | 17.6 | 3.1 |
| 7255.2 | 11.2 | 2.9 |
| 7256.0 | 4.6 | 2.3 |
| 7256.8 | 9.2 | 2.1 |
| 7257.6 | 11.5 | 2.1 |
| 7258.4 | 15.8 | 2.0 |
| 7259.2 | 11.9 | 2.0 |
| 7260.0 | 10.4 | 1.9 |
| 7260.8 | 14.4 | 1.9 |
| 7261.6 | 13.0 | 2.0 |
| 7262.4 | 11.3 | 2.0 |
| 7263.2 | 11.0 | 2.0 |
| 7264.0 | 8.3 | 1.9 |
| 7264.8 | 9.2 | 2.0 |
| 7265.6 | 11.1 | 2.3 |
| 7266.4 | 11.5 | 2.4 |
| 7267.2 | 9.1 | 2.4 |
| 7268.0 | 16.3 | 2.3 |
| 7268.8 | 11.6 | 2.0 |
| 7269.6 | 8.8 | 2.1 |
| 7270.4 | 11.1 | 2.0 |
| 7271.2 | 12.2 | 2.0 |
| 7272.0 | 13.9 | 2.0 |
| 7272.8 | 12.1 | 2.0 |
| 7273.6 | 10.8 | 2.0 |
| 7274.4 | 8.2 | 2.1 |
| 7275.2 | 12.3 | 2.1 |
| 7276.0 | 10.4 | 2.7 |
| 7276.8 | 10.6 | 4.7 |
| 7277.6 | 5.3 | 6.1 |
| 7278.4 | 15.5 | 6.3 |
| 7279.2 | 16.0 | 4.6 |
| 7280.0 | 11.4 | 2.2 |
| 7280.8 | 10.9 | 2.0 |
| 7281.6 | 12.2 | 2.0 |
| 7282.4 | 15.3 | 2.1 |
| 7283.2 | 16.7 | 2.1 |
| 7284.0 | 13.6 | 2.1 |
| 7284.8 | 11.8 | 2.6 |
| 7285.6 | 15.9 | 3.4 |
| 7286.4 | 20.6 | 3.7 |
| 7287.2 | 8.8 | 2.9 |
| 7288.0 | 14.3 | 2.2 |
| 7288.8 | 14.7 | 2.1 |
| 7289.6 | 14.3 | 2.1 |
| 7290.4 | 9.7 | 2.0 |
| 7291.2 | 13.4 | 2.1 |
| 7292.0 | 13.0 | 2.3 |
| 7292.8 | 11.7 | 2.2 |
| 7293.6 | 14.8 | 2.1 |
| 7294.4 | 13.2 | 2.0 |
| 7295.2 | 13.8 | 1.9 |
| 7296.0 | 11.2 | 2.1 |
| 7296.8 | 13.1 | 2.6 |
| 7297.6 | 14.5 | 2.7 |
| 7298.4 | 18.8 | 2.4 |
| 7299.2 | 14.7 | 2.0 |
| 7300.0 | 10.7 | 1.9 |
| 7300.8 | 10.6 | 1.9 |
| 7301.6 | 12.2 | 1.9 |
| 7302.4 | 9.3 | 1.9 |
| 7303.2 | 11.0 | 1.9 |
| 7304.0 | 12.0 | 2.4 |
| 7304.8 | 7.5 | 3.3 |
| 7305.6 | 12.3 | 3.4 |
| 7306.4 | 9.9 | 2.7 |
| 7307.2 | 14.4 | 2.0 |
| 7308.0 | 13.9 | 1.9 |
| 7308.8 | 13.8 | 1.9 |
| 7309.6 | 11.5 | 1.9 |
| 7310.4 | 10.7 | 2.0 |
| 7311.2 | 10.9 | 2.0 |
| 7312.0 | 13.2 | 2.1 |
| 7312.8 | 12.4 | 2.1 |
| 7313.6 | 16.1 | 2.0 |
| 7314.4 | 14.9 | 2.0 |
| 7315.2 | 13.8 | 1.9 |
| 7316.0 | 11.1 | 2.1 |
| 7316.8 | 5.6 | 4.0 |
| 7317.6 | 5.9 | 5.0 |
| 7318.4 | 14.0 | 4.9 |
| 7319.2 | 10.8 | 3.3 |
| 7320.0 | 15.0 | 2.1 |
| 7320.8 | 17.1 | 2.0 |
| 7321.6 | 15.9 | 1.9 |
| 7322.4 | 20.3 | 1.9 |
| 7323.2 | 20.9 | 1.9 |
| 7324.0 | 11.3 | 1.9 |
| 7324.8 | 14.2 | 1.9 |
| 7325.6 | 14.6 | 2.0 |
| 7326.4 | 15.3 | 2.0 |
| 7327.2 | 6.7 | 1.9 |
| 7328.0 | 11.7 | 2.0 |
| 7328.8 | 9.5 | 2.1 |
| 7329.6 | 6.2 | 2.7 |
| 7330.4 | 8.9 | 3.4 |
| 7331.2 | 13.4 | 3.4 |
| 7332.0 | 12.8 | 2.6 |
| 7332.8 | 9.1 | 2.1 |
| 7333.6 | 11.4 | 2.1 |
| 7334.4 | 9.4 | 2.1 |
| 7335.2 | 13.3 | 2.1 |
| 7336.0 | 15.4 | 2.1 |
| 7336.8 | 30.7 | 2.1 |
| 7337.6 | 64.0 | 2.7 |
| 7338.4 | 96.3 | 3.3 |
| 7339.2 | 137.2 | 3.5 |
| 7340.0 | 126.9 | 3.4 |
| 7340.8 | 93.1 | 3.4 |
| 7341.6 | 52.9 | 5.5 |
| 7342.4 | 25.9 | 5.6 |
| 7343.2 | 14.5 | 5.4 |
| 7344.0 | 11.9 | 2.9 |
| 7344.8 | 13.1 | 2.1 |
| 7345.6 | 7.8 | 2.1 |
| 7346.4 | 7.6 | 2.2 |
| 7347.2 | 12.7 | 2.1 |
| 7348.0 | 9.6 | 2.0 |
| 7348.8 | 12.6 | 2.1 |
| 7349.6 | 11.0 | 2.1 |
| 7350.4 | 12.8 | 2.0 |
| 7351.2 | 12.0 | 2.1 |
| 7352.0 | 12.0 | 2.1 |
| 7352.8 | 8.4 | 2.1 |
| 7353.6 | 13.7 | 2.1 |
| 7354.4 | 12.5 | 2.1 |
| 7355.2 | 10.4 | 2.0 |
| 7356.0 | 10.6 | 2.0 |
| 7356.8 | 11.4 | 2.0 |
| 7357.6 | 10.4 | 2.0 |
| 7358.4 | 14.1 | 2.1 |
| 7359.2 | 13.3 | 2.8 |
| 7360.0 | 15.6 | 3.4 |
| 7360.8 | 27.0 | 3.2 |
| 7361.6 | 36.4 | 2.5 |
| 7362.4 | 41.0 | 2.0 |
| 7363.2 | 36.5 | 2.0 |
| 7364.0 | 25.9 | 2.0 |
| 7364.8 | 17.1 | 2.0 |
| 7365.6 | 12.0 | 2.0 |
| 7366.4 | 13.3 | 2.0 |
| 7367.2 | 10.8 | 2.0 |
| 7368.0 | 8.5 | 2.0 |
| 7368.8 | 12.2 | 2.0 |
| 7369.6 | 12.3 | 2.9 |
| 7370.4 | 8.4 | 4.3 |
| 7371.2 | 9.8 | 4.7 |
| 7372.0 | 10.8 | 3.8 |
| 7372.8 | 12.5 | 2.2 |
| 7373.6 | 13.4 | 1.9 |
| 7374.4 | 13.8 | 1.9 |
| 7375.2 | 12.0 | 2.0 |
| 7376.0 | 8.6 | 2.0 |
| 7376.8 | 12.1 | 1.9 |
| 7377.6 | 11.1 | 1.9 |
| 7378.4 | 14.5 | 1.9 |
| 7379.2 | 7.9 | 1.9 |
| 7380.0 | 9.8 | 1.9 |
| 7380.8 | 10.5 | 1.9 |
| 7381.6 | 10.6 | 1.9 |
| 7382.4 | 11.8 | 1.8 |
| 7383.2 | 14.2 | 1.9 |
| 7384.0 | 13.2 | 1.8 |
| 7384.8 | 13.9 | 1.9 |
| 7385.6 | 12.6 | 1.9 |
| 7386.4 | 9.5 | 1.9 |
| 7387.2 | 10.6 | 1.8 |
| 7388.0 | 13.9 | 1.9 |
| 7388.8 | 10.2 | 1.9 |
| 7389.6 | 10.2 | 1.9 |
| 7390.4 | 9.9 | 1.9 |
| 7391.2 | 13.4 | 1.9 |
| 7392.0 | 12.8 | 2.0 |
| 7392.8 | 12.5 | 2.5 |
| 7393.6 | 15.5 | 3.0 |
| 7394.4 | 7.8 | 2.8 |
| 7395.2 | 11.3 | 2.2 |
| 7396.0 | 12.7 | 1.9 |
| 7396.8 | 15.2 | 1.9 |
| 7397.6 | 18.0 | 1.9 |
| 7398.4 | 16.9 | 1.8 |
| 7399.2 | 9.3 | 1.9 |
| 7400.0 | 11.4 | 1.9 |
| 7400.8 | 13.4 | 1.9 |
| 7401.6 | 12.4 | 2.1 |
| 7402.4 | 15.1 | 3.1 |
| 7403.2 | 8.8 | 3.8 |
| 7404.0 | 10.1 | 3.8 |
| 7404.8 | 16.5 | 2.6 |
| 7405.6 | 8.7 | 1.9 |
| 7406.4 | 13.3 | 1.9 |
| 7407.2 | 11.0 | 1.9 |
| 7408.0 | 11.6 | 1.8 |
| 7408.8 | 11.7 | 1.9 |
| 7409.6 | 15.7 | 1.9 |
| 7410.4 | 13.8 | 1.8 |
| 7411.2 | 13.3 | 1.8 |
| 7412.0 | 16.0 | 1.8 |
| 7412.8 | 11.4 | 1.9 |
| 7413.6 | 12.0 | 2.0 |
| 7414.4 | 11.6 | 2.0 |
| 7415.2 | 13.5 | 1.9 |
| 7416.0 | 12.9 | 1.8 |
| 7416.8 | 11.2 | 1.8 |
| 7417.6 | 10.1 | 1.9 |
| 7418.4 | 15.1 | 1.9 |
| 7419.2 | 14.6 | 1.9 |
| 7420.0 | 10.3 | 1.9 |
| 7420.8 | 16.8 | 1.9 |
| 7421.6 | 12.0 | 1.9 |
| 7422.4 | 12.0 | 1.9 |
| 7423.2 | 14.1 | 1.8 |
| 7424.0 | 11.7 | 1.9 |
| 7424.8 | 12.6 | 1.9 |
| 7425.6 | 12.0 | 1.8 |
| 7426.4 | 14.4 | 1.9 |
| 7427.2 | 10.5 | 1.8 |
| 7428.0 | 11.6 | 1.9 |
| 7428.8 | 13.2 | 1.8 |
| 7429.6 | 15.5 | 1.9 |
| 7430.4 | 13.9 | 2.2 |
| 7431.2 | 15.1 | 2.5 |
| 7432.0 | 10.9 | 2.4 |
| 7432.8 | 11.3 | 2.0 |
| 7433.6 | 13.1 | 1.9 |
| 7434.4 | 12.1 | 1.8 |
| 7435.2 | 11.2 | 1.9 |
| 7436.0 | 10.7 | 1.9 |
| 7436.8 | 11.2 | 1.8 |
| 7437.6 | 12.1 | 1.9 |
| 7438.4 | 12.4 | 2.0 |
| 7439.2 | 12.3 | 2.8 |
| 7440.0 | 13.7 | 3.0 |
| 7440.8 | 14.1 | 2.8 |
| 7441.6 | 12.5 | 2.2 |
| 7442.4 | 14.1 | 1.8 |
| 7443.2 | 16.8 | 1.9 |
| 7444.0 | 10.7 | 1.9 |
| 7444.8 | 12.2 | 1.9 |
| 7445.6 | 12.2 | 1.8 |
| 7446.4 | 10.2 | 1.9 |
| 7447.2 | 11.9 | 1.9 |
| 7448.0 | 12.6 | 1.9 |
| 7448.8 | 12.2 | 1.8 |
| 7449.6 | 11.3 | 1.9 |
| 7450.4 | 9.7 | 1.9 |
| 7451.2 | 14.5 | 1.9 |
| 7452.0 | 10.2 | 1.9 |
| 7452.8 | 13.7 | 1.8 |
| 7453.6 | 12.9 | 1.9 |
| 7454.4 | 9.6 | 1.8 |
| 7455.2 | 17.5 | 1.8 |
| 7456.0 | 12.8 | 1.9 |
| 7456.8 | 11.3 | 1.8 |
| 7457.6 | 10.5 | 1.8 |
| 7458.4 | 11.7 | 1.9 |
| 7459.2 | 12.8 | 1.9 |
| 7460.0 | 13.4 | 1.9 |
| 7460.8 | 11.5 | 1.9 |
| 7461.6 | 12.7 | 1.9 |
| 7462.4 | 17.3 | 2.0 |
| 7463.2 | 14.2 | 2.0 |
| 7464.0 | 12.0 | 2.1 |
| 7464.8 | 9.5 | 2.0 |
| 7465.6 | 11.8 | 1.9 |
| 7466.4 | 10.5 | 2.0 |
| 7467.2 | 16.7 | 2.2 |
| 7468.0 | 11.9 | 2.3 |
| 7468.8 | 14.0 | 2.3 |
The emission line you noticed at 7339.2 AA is H-alpha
